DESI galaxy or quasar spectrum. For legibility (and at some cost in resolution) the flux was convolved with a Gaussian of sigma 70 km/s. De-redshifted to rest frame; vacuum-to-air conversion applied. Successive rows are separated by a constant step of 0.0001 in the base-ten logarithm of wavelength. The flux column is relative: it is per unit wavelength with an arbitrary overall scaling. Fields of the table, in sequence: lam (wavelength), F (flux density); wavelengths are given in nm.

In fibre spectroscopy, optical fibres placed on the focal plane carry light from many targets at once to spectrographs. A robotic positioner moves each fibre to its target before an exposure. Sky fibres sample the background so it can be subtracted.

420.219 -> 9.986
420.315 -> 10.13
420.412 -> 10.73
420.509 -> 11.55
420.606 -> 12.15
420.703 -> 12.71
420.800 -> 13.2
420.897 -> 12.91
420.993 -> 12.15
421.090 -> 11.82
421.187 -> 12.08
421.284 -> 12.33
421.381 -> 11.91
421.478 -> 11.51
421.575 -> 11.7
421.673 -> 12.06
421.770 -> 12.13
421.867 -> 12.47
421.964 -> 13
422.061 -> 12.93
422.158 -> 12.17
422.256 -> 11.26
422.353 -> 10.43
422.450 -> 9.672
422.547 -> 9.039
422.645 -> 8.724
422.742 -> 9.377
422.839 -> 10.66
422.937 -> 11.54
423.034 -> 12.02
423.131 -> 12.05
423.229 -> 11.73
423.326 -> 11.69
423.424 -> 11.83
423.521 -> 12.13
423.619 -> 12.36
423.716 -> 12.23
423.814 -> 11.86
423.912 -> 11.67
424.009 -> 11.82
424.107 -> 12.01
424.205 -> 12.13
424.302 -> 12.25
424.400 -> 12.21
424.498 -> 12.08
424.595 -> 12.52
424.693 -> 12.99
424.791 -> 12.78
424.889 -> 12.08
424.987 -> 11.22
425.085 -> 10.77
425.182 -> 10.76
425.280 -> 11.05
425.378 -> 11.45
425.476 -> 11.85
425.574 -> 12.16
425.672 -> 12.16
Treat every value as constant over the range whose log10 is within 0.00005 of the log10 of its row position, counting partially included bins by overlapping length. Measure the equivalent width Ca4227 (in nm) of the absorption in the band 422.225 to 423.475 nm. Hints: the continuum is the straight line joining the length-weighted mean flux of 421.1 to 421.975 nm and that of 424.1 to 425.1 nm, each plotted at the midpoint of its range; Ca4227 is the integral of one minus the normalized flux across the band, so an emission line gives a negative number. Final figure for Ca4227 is 0.14 nm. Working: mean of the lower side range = 12.1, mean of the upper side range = 12.1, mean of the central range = 10.8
